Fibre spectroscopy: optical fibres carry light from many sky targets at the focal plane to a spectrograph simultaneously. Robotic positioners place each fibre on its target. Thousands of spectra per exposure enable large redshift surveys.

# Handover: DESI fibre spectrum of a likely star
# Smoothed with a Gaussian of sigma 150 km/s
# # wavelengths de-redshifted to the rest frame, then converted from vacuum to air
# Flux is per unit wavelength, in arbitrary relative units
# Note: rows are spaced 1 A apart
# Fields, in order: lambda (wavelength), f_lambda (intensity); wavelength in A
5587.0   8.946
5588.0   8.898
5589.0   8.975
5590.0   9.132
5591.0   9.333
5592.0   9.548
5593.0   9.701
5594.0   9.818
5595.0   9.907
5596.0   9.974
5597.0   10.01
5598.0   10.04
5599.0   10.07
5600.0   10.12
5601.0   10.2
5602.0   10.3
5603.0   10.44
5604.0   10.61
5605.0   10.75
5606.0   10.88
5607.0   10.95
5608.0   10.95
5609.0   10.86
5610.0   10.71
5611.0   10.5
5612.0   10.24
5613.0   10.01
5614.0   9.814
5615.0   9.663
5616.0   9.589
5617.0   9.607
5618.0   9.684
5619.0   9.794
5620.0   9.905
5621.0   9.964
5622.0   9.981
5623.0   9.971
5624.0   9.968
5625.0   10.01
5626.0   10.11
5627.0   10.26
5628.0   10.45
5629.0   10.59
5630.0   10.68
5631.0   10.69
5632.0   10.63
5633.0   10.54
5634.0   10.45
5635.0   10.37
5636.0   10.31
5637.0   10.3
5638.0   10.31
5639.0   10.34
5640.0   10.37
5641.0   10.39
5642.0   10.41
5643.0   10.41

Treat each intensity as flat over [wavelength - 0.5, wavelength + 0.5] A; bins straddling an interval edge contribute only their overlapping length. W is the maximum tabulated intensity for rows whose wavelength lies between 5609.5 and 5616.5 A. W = 10.71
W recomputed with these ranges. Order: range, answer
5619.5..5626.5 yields 10.11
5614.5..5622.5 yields 9.981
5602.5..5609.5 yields 10.95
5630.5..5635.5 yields 10.69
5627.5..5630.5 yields 10.68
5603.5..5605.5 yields 10.75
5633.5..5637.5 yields 10.45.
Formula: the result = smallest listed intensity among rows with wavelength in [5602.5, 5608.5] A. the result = 10.44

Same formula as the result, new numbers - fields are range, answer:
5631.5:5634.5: 10.45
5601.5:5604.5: 10.3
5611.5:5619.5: 9.589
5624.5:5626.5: 10.01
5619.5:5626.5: 9.905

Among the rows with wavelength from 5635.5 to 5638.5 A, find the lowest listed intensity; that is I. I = 10.3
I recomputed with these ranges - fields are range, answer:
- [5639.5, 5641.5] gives 10.37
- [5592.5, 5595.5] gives 9.701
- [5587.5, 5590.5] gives 8.898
